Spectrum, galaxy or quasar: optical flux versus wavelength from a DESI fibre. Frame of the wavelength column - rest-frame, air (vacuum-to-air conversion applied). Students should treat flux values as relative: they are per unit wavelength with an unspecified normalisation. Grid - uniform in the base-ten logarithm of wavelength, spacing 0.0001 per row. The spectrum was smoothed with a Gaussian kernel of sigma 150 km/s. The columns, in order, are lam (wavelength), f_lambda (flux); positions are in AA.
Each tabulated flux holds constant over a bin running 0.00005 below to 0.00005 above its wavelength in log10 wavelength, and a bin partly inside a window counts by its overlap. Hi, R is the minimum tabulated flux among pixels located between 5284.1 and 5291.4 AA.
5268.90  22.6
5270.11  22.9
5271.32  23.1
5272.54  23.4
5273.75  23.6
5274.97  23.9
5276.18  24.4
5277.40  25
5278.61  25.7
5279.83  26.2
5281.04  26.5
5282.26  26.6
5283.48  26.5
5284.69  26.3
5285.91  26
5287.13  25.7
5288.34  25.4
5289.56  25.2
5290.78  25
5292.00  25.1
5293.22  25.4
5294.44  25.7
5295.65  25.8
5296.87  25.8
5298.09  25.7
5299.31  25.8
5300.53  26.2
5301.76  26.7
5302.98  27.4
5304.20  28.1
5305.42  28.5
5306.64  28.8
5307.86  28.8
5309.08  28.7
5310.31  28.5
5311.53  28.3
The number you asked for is 25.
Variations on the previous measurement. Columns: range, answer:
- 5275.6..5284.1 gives 24.4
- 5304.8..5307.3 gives 28.5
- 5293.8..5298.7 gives 25.7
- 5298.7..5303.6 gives 25.8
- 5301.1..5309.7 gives 26.7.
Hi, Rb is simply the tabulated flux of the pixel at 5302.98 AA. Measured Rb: 27.4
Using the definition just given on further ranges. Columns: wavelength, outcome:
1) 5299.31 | 25.8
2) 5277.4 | 25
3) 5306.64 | 28.8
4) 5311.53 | 28.3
